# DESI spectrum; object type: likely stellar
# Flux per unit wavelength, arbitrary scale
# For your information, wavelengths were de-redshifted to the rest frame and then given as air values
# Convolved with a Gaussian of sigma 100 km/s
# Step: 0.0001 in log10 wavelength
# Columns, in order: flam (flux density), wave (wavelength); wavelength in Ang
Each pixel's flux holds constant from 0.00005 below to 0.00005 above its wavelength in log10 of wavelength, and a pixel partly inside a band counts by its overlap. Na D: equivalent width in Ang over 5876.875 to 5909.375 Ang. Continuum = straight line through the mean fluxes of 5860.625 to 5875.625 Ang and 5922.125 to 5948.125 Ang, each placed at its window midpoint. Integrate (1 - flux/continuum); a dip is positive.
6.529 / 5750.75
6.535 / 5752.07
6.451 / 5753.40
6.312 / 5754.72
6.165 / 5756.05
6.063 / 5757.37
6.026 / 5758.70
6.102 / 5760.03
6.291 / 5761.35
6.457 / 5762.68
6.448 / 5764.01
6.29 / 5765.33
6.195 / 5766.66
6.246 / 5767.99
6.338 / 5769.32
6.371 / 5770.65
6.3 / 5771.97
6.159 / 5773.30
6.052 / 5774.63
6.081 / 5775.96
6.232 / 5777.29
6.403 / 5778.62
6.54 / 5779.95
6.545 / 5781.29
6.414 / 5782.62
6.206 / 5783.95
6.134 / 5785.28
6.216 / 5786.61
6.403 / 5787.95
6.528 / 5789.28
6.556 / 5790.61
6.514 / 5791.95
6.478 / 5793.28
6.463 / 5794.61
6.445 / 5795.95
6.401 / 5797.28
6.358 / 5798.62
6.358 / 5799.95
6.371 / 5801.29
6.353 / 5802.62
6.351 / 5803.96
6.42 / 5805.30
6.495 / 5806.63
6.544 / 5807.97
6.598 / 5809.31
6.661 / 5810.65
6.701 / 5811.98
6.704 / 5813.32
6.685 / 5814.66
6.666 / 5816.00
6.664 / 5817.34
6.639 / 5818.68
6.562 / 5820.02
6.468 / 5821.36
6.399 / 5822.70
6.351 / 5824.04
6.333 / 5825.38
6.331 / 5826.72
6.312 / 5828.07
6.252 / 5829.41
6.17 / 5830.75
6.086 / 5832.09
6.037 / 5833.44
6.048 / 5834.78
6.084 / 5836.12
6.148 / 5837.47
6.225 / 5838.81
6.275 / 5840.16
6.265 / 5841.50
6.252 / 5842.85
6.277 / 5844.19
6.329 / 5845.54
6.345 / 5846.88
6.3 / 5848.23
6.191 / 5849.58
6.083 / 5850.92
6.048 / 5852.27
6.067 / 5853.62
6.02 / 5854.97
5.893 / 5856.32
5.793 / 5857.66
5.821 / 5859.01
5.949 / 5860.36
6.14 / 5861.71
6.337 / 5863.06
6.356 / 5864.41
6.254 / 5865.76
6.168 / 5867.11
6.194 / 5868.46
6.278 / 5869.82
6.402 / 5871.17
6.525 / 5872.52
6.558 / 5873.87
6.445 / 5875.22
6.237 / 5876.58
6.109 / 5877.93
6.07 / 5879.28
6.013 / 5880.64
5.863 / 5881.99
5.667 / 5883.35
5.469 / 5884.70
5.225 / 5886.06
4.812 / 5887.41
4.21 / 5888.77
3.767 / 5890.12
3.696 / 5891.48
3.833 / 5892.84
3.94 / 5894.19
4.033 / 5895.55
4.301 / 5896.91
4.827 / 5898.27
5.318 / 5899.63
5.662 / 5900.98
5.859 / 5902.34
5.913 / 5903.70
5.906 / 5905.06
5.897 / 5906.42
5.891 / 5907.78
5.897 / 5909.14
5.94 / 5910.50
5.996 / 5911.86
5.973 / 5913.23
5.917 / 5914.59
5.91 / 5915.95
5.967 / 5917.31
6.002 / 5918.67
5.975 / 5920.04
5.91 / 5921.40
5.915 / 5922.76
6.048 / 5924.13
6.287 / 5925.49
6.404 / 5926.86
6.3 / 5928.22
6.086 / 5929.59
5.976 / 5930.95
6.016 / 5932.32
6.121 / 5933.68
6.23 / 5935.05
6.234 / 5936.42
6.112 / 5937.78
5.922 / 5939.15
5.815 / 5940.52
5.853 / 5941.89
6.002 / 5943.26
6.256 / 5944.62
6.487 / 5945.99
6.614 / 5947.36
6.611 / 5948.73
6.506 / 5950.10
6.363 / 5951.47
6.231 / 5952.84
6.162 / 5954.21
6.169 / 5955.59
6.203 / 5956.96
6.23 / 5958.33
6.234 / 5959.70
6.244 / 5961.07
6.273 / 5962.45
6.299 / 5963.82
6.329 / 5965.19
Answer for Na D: 5.6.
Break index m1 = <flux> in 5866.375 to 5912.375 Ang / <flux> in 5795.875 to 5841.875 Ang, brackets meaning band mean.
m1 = 0.86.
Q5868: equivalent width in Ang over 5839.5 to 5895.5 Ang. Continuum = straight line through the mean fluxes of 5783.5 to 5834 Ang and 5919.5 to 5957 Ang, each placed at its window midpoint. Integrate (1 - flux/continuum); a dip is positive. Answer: 4.6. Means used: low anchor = 6.43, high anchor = 6.17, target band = 5.8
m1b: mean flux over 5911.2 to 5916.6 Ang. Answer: 5.94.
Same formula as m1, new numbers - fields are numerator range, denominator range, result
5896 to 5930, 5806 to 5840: 0.91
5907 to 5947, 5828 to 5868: 0.98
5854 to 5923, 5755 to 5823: 0.89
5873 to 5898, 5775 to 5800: 0.80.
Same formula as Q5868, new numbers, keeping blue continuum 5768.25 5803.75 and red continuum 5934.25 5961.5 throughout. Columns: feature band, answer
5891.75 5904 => 2.9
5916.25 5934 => 0.5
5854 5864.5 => 0.5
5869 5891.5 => 2.2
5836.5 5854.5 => 0.3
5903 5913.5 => 0.6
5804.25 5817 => -0.5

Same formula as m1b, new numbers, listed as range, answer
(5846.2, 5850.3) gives 6.29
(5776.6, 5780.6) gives 6.39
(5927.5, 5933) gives 6.1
